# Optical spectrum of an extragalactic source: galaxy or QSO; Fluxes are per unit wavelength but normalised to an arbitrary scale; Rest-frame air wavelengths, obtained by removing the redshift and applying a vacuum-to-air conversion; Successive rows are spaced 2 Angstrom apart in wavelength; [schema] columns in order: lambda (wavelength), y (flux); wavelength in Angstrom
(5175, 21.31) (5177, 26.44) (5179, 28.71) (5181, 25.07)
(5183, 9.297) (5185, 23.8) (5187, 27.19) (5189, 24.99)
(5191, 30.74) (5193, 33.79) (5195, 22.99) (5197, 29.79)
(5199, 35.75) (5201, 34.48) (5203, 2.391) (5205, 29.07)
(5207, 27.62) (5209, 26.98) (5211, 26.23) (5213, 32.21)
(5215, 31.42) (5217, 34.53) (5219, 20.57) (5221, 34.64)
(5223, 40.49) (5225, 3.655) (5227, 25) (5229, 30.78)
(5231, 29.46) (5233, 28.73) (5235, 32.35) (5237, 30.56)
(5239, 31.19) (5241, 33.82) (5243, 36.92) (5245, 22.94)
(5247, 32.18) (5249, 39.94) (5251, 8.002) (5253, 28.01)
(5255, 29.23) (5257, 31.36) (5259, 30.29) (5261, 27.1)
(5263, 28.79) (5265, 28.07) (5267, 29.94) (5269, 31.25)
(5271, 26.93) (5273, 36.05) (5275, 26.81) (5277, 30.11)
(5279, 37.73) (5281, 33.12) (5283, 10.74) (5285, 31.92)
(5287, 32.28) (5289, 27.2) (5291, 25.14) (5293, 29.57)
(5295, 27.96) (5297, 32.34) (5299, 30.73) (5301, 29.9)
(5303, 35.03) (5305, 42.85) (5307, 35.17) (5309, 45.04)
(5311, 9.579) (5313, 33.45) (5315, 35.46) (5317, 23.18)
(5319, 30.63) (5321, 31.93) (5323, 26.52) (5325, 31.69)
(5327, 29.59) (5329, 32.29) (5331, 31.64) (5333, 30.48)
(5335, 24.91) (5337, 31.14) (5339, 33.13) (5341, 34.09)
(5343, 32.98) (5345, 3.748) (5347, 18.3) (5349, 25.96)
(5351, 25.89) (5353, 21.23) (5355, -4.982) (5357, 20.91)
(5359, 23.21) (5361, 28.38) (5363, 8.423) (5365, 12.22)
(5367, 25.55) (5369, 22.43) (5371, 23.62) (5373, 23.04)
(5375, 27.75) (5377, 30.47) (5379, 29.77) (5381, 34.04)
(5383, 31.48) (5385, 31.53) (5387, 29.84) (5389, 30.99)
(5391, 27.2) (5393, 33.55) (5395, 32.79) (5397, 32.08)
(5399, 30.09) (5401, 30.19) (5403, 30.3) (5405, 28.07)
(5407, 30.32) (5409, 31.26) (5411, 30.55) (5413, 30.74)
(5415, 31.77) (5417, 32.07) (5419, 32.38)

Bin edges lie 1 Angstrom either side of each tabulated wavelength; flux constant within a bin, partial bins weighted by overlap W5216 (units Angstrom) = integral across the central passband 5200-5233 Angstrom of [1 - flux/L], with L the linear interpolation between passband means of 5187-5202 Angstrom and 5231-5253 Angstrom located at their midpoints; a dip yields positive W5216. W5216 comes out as 3.3 Angstrom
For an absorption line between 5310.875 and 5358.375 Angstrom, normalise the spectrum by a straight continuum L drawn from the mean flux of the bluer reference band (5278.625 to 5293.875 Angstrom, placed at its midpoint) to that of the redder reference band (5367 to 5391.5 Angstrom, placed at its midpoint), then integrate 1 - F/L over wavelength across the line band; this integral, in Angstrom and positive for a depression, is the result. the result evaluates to 4.0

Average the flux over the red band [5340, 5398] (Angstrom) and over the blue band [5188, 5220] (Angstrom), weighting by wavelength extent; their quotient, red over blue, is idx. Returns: 0.89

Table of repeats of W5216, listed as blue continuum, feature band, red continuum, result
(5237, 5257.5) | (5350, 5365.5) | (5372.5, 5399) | 6.76 Angstrom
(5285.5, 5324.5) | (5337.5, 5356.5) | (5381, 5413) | 5.78 Angstrom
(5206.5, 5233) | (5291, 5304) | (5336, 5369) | -3.47 Angstrom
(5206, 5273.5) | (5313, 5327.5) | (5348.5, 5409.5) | -1.51 Angstrom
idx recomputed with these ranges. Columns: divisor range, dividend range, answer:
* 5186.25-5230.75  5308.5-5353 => 1.01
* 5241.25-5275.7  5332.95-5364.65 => 0.75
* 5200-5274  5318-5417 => 0.95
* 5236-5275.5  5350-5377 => 0.69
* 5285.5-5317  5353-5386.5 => 0.74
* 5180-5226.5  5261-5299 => 1.11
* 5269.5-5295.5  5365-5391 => 0.96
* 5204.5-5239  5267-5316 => 1.07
